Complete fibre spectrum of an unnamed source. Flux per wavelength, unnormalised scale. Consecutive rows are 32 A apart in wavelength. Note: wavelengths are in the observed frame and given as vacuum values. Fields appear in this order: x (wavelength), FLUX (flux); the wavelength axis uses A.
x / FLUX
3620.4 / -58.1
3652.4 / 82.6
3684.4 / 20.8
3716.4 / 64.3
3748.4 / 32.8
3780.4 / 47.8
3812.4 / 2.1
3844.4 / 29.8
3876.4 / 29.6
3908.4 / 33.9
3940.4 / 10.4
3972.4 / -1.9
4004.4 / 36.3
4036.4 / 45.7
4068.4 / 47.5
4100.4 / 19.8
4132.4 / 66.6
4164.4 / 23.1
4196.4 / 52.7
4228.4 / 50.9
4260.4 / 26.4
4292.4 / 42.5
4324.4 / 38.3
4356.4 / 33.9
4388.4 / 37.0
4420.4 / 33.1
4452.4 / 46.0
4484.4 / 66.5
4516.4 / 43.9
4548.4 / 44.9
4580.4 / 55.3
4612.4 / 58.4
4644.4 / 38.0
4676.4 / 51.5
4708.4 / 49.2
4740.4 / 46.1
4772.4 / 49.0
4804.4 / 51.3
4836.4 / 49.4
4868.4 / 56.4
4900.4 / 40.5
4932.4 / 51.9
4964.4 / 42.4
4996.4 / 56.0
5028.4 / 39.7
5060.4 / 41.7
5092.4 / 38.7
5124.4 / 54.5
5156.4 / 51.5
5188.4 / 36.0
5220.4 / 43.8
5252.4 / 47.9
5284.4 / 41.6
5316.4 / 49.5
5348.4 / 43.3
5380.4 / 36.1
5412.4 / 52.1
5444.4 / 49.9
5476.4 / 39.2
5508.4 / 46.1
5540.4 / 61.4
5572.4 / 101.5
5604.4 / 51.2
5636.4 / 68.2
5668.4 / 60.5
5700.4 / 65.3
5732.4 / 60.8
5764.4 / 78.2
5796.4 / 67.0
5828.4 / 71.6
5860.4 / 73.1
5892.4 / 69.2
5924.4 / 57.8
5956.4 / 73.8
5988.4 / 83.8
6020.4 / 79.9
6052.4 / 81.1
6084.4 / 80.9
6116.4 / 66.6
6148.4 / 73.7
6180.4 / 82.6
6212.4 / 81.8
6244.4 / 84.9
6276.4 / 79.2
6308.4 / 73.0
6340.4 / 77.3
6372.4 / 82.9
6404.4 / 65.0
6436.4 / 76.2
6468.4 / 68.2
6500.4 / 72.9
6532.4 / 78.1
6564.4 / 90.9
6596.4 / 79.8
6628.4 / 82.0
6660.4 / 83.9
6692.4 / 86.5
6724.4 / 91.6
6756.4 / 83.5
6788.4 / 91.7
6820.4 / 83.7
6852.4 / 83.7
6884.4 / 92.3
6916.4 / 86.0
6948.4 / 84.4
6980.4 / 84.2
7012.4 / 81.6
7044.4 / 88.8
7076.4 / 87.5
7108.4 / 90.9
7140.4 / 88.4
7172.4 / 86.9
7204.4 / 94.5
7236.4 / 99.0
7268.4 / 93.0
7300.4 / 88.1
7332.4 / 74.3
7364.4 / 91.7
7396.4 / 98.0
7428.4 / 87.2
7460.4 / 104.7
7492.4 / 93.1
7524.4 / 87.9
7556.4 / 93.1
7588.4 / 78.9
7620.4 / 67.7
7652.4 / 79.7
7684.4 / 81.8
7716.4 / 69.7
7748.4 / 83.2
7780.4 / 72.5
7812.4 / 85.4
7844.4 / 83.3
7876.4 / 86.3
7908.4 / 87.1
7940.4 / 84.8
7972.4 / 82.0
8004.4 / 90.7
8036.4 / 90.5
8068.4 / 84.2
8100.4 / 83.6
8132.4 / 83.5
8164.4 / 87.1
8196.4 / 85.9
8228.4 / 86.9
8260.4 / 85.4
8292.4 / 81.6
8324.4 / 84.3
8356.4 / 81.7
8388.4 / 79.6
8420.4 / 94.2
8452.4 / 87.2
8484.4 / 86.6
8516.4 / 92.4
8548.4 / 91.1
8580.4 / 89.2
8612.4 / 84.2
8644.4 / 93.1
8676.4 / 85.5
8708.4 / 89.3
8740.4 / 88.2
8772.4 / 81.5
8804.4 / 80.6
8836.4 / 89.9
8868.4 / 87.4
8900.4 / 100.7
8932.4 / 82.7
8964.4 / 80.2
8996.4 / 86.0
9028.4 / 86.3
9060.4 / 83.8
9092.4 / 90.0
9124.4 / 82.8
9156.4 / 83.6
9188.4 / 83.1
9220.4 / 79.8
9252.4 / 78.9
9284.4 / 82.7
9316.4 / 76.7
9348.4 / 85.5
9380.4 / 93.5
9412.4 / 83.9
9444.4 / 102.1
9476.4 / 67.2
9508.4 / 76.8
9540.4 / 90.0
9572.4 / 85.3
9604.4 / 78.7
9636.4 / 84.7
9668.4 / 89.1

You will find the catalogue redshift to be 0.491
